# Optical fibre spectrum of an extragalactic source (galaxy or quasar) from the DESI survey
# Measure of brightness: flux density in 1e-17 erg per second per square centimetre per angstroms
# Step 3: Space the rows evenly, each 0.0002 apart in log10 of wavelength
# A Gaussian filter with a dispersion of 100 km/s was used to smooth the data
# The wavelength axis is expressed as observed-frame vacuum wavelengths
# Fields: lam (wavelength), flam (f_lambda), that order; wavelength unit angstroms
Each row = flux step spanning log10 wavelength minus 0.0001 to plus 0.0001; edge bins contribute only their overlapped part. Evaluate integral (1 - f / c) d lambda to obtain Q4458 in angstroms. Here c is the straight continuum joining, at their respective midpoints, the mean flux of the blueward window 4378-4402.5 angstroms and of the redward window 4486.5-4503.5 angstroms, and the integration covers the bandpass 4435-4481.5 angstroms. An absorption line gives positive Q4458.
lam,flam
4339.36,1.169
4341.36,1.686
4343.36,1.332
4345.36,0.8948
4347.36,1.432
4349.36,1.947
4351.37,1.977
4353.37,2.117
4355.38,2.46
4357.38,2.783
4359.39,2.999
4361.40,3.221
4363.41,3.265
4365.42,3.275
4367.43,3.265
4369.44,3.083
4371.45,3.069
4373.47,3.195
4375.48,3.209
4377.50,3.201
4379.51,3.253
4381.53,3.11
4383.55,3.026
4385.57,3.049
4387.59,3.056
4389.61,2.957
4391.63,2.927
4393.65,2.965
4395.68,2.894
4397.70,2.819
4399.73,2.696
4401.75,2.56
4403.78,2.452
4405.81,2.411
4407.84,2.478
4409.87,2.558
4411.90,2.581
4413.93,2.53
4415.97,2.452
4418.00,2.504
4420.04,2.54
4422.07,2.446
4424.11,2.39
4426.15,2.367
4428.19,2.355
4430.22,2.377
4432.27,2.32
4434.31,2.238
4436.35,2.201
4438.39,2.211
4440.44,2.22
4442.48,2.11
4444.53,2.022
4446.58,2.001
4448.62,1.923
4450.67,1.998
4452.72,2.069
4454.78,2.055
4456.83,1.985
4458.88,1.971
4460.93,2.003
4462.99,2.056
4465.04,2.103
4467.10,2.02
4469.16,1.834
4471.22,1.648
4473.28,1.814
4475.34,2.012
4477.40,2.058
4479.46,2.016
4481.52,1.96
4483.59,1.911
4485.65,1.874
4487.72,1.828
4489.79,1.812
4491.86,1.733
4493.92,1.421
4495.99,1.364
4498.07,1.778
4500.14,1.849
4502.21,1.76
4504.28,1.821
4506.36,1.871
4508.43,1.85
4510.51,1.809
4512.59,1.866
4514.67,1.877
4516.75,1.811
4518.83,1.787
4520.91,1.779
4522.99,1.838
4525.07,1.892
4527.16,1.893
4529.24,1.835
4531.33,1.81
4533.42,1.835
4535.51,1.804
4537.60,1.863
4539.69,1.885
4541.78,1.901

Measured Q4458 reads 2.5 angstroms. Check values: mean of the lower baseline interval 2.95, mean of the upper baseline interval 1.7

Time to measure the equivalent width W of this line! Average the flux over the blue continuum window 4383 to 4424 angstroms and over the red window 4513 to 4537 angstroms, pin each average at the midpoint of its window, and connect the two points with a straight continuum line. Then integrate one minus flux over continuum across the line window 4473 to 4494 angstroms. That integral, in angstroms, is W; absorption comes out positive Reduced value 2.4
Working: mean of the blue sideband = 2.68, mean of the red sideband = 1.83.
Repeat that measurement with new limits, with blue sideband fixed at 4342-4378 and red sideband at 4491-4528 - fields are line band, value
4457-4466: 0.0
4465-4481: 0.4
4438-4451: 0.4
